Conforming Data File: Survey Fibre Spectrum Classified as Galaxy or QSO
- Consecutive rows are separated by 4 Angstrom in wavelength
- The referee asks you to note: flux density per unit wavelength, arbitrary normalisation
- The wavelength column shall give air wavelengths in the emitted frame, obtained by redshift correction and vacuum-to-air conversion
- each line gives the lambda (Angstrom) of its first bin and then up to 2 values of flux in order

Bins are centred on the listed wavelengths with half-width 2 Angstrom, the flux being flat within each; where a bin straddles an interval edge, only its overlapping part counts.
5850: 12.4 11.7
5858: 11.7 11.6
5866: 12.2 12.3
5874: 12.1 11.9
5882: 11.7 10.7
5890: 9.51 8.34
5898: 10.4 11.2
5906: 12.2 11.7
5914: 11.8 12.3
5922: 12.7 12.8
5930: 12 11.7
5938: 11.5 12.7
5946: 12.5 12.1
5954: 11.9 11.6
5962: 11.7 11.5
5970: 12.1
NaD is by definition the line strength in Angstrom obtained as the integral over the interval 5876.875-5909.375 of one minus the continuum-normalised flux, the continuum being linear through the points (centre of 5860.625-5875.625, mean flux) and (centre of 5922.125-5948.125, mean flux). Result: 3.7 Angstrom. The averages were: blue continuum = 12.1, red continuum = 12.2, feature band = 10.8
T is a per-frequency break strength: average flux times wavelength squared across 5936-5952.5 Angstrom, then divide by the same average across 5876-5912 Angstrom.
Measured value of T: 1.14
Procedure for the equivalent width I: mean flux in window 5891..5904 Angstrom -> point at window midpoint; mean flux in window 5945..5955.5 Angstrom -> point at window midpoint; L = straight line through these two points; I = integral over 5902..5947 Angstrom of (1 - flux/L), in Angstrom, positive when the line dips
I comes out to -4.4 Angstrom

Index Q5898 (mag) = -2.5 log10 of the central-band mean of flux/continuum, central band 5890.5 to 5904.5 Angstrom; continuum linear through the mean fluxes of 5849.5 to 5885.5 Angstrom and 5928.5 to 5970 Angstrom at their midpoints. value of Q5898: 0.19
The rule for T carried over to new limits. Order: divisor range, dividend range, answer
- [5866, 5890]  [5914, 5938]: 1.07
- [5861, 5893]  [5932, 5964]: 1.08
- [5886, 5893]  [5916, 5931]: 1.30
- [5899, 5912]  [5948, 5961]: 1.04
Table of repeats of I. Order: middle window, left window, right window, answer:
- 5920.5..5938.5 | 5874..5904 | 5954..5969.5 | -1.5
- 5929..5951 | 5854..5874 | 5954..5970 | -0.6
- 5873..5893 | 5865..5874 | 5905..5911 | 1.9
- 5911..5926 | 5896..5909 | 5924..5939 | -0.8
